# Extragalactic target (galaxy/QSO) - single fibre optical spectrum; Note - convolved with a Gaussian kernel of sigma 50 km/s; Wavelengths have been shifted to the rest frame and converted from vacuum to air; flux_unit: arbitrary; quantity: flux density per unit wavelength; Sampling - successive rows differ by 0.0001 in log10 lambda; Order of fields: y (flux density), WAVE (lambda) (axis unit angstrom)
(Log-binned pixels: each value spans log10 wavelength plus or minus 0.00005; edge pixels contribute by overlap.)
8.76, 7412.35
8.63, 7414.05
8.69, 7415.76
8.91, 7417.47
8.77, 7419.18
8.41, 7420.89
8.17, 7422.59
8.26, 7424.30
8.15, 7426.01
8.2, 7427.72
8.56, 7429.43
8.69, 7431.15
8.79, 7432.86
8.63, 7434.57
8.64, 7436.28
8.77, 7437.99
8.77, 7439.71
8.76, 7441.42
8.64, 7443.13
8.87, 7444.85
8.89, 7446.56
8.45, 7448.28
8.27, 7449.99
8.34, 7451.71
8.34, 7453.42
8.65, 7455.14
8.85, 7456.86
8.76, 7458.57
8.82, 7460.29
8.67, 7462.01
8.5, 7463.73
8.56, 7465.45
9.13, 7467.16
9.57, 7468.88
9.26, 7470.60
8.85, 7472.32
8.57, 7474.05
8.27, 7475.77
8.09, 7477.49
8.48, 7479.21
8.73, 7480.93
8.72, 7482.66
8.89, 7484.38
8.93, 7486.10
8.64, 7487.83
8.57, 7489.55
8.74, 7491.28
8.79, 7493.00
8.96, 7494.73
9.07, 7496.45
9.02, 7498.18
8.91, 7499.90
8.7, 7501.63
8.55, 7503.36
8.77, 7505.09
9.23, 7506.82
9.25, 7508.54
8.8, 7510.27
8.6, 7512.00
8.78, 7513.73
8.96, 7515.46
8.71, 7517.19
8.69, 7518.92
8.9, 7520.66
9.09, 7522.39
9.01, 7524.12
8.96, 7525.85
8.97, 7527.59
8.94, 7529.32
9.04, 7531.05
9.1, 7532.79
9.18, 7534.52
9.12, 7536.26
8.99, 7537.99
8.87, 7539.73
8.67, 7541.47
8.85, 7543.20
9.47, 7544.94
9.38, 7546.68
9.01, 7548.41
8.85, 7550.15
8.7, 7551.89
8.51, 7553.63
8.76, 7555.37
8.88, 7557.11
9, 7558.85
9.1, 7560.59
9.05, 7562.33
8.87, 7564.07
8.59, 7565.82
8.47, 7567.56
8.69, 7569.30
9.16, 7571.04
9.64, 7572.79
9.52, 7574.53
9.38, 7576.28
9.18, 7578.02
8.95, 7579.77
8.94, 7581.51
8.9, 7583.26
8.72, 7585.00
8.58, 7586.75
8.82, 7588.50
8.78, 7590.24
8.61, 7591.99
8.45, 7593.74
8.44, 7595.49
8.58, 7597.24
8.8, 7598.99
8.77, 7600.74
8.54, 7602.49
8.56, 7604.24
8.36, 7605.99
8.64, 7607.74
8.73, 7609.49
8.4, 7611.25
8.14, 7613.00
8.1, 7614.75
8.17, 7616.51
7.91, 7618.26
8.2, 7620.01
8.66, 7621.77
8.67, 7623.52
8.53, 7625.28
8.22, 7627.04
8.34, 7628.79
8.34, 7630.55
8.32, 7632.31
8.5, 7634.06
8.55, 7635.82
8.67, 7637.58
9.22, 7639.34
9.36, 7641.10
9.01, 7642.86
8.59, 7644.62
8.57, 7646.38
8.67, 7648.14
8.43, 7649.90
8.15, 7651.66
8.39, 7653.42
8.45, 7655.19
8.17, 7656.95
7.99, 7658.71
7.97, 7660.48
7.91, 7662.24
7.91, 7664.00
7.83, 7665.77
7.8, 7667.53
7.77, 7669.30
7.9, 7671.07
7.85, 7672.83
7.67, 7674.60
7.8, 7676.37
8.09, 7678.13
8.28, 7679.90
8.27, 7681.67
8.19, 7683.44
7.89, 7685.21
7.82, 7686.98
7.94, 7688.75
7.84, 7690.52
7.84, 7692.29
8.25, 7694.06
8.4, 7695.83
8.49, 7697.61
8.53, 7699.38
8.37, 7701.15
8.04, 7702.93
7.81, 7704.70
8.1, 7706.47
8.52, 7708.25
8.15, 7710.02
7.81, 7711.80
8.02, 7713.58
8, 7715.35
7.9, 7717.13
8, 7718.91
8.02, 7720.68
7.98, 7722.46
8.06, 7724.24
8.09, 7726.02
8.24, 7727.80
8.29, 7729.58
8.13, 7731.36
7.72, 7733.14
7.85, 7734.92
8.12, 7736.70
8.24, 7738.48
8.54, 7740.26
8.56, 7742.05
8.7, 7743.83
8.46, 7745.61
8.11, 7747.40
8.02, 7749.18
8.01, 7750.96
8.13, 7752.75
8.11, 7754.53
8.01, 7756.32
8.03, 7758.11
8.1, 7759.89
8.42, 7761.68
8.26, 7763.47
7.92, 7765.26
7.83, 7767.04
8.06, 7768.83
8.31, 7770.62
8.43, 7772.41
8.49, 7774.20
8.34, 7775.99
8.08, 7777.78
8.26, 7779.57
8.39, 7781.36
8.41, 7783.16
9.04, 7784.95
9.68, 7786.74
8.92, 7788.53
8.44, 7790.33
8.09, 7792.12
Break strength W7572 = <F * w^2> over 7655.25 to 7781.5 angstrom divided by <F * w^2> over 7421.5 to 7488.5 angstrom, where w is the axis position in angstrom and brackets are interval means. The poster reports 1.0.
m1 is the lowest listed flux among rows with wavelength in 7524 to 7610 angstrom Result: 8.36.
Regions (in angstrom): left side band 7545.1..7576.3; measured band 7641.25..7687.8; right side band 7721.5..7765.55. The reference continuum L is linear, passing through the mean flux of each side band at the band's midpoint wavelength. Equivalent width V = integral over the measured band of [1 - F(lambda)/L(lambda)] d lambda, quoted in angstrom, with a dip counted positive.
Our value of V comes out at 2.0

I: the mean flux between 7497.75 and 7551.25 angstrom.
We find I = 8.95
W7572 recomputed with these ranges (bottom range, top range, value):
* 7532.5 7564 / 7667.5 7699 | 0.93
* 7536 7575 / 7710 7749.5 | 0.95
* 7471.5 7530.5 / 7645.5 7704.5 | 0.96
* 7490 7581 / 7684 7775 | 0.96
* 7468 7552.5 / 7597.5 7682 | 0.97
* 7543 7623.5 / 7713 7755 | 0.97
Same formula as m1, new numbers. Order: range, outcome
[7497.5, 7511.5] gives 8.55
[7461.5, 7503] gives 8.09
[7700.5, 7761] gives 7.72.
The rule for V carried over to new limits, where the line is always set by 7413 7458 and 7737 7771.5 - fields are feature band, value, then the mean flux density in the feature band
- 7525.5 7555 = -1.80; 8.97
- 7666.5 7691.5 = 1.07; 7.94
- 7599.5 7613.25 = -0.27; 8.54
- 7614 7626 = 0.06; 8.32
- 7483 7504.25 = -0.74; 8.81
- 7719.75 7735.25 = 0.34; 8.05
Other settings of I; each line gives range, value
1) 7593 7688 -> 8.32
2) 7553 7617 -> 8.75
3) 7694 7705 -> 8.29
